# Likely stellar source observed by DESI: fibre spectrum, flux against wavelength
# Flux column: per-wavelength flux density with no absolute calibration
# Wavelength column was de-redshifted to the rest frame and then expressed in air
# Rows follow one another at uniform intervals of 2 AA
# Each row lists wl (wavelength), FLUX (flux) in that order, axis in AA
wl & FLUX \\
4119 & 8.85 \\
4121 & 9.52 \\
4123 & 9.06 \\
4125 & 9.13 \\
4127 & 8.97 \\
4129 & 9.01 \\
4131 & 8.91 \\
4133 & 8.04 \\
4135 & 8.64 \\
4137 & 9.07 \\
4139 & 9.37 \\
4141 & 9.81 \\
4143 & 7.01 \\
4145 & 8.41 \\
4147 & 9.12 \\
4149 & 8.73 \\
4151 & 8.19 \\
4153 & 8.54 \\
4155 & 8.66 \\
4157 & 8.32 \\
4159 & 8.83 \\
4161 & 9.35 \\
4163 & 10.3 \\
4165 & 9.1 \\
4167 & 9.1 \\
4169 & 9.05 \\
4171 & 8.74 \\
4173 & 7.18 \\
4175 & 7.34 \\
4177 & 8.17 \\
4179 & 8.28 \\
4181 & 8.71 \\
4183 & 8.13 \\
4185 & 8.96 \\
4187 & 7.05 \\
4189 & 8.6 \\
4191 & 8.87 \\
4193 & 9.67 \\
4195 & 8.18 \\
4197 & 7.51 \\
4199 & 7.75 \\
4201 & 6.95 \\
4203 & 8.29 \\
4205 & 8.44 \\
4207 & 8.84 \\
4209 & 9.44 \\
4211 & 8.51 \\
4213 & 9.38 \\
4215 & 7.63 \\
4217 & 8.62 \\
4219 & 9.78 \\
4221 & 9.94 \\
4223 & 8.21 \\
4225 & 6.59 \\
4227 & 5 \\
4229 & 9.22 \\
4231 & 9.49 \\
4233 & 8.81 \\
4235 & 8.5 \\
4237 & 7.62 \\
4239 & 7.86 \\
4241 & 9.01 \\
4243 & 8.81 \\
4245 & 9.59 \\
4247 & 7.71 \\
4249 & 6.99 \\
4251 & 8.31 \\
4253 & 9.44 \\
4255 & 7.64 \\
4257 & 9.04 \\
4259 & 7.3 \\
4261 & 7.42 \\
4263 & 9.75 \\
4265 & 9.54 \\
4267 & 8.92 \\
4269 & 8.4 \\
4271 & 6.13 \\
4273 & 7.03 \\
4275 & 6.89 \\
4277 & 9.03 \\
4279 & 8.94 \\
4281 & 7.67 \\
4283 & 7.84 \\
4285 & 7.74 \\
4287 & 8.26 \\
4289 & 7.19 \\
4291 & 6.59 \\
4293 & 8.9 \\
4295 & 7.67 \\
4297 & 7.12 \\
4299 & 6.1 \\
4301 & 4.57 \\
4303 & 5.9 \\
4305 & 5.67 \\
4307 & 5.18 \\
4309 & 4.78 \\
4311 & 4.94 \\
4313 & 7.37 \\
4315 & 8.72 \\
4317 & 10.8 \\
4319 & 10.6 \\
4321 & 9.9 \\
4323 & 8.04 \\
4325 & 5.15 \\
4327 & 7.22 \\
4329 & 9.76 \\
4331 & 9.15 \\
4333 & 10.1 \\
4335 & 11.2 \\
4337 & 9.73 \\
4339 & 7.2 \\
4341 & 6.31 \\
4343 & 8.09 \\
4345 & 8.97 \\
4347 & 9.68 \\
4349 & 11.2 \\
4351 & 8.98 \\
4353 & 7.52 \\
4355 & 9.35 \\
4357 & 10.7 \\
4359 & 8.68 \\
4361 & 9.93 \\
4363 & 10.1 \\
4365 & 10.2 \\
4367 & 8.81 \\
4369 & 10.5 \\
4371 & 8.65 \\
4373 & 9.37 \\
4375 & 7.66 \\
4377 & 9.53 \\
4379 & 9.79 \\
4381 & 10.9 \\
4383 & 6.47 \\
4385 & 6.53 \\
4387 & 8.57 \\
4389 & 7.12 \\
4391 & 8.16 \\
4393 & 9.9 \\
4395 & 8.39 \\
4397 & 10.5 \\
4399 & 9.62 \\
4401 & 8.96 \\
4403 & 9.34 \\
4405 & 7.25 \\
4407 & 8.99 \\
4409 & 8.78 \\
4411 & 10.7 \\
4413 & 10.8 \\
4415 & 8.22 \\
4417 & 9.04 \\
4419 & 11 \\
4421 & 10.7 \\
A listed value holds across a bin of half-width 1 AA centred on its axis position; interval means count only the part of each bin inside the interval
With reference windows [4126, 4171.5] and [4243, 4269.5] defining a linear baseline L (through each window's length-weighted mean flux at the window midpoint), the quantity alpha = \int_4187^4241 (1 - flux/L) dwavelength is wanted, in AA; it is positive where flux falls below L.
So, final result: 1.6 AA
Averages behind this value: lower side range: 8.84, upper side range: 8.48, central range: 8.36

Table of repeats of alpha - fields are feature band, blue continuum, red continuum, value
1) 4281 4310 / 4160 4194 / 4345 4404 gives 7.20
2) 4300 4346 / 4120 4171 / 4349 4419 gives 6.41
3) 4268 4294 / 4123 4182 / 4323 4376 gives 3.36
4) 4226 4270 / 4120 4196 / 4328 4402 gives 2.39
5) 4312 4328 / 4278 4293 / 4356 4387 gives -0.23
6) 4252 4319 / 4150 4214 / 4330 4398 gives 9.44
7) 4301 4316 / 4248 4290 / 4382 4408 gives 4.05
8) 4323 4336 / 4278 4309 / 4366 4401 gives -1.65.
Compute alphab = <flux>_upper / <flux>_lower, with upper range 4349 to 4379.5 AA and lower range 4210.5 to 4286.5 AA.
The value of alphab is 1.1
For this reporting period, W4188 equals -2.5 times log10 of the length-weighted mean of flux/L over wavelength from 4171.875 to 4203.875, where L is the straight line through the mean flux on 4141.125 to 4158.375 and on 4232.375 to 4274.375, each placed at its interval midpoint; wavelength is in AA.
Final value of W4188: 0.04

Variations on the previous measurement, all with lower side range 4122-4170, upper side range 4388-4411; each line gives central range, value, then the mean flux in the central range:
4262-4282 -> 0.08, 8.23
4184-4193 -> 0.04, 8.51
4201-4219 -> 0.03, 8.61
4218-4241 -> 0.07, 8.31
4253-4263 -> 0.09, 8.2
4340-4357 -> 0.00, 8.88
